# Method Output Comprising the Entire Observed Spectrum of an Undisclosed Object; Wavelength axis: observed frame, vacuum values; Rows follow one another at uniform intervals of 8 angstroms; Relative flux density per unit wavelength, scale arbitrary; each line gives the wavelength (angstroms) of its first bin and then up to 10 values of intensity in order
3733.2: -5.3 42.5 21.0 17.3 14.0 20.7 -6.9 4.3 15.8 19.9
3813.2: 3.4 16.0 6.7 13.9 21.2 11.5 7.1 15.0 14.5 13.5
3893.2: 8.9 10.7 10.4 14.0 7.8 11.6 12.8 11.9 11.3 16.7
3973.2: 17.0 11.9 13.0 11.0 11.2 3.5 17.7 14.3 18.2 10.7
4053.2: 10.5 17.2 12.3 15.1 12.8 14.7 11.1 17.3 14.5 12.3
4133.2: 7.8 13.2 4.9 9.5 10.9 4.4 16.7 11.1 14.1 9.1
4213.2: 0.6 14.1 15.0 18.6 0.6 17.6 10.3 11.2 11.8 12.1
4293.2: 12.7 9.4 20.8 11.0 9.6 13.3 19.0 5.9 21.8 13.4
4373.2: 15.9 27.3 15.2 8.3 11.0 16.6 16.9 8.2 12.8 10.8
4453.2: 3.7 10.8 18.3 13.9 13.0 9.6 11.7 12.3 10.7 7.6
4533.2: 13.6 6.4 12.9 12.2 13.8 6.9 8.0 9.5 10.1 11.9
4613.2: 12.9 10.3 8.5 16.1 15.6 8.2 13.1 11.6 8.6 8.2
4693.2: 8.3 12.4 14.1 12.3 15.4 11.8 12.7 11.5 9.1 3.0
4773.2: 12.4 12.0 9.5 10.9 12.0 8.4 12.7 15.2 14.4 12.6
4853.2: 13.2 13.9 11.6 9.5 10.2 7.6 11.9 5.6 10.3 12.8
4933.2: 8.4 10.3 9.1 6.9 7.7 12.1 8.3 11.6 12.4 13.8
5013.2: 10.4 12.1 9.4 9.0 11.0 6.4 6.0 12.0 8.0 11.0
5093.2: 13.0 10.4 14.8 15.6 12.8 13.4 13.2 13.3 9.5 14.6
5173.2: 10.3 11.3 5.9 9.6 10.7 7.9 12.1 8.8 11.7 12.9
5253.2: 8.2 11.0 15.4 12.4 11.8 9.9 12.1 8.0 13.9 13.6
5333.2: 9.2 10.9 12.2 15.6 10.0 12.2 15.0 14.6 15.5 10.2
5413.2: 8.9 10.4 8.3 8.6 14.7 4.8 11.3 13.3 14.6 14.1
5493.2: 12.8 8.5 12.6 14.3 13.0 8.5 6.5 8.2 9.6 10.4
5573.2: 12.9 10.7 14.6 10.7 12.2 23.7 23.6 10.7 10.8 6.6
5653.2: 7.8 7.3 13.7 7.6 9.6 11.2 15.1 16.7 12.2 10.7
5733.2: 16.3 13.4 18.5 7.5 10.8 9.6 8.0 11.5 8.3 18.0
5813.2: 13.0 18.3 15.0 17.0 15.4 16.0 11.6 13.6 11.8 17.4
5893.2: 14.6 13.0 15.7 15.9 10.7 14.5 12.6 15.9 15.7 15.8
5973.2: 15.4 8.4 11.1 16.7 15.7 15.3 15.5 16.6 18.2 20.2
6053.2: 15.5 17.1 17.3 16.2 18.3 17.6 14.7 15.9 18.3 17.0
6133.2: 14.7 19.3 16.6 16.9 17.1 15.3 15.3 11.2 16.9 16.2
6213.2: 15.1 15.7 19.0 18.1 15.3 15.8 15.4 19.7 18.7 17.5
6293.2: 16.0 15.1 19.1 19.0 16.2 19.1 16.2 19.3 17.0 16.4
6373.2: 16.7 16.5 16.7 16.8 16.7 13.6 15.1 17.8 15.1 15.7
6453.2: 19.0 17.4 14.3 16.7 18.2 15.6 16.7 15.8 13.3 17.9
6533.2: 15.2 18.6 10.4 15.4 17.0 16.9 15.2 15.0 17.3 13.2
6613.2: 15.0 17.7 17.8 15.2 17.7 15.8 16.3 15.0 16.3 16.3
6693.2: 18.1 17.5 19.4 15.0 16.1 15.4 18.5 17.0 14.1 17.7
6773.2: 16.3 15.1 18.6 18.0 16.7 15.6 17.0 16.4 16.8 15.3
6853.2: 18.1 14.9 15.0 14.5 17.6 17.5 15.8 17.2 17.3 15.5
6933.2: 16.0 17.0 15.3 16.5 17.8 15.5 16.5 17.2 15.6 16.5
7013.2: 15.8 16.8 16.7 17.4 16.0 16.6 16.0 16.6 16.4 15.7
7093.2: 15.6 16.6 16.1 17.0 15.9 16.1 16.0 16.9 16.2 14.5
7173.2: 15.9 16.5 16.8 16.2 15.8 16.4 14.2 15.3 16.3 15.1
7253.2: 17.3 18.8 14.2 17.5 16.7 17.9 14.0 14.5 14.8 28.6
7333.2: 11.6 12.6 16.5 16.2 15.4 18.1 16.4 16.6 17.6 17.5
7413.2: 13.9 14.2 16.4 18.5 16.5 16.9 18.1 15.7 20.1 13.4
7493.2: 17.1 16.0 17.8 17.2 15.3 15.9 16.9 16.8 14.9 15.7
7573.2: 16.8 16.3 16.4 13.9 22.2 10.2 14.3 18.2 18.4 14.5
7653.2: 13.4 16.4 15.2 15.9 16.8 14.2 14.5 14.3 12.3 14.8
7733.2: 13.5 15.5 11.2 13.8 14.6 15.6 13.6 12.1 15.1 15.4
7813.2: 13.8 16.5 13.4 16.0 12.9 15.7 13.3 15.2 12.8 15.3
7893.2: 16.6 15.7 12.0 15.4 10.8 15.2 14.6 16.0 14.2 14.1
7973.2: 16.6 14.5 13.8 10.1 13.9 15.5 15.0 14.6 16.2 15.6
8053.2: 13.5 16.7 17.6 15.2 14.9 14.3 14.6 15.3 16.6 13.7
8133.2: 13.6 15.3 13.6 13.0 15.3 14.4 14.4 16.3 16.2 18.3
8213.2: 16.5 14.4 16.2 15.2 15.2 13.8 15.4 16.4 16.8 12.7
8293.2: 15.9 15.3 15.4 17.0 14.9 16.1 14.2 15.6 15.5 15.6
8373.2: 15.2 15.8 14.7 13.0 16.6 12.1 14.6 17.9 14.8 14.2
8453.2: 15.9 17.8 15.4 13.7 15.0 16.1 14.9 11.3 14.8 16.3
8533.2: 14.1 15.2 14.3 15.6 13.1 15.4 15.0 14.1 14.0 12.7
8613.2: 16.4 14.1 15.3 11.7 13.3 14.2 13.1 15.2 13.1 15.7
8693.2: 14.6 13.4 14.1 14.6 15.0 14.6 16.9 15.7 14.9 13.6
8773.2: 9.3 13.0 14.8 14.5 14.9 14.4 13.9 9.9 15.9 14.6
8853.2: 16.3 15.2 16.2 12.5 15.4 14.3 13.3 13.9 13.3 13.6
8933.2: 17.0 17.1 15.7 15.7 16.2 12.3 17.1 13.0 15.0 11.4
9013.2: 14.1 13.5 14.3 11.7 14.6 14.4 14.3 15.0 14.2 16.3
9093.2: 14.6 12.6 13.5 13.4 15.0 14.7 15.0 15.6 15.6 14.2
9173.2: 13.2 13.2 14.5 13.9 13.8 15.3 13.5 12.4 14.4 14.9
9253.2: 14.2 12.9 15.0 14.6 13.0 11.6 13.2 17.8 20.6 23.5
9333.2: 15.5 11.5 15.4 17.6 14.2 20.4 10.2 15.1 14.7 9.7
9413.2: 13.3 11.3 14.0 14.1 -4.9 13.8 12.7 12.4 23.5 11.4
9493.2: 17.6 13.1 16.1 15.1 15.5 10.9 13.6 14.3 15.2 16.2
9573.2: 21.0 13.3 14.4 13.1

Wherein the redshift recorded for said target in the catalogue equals 0.507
